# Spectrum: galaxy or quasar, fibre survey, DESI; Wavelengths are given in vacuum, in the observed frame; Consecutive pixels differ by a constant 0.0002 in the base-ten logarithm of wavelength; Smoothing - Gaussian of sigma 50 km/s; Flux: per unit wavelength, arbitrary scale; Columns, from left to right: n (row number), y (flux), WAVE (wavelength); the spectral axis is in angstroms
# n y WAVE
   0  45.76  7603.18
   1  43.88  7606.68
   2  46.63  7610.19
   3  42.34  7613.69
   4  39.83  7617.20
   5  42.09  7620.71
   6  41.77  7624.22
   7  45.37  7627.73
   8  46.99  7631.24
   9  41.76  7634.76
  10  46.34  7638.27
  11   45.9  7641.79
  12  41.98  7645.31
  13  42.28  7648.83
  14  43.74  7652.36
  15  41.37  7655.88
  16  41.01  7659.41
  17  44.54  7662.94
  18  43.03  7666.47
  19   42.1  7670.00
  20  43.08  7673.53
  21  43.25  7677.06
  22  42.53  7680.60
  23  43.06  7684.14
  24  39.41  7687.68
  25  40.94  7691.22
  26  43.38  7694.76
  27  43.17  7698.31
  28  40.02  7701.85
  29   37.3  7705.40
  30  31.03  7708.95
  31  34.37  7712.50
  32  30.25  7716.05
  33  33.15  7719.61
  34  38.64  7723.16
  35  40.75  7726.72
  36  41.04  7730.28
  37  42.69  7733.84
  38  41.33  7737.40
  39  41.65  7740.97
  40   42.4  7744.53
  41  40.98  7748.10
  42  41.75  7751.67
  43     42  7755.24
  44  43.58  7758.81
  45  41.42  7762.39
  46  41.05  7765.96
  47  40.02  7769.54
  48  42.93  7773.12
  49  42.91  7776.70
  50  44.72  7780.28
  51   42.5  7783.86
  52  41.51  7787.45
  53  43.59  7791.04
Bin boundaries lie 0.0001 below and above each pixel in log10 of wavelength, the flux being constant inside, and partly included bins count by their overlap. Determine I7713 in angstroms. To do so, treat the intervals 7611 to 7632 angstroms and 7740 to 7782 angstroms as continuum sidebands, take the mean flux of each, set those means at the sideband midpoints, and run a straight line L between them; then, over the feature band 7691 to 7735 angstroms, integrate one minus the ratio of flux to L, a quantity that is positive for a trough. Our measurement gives 4.6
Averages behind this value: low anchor 43.1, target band 38.1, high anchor 42.1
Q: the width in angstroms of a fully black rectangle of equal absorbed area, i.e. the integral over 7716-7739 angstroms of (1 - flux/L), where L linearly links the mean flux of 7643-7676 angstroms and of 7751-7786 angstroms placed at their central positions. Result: 1.94 angstroms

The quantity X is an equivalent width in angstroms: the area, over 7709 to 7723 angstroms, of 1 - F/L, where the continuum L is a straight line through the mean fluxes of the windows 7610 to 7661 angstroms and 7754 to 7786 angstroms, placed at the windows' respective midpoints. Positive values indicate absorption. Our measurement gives 3.1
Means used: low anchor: 43.2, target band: 33.1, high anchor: 42.3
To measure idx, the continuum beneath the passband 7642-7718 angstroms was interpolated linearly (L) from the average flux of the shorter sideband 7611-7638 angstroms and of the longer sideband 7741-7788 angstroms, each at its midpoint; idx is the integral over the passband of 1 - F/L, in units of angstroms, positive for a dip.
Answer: 3.82 angstroms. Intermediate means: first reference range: 43.2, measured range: 40.6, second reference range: 42.1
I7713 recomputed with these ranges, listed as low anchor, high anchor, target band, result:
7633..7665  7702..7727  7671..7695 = -2.0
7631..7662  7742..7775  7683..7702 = 0.4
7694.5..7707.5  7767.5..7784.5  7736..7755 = 0.0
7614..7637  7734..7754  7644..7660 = 0.2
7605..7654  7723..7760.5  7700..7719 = 3.5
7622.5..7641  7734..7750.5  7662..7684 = 0.2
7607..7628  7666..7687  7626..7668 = -0.9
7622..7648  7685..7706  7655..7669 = 0.1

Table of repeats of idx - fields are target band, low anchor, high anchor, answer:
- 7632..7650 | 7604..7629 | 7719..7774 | -0.46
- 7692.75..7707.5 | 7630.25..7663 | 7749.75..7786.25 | 0.75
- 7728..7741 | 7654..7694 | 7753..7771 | 0.06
